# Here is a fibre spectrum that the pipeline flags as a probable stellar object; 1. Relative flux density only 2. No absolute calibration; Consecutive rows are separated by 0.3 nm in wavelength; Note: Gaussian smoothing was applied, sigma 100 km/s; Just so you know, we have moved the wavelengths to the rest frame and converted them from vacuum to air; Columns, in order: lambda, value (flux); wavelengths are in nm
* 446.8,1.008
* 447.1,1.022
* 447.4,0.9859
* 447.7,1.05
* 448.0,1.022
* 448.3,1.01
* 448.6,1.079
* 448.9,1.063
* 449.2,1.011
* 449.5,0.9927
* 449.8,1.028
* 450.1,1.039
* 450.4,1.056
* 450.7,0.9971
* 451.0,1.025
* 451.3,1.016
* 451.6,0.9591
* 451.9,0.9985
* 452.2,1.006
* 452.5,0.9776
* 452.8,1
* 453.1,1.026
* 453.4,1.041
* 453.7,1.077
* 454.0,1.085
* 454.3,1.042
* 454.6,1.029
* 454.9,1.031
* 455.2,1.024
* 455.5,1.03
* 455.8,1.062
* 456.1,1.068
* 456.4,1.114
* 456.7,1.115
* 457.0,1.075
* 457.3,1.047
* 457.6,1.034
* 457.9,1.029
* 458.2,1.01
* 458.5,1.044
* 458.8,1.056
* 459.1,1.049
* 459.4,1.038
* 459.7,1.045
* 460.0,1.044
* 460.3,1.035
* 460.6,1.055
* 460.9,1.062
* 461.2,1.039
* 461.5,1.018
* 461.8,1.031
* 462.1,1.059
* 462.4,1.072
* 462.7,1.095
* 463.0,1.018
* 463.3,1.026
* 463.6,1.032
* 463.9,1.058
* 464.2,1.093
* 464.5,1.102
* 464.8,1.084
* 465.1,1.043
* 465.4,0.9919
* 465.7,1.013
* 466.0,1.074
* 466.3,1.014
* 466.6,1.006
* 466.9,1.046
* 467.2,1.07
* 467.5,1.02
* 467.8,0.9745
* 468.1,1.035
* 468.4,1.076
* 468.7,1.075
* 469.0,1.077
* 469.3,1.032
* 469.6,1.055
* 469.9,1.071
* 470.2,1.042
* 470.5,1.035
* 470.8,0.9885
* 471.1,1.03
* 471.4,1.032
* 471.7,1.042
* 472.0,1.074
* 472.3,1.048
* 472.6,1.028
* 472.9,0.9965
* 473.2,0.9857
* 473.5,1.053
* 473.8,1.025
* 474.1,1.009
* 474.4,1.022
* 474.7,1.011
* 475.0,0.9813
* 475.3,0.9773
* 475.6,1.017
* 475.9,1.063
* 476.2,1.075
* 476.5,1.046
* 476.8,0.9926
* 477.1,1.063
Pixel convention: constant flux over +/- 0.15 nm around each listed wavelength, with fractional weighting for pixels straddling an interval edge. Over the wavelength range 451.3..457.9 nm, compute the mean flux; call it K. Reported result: 1.04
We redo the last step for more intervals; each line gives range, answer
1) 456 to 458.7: 1.06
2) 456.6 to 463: 1.05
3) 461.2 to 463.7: 1.04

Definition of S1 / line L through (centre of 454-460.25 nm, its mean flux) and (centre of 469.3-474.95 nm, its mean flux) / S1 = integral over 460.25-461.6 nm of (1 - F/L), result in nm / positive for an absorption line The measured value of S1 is 0.00 nm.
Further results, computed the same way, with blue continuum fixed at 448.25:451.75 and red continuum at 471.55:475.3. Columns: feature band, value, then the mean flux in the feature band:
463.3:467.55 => -0.10 nm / 1.05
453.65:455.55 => -0.04 nm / 1.04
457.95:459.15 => -0.02 nm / 1.04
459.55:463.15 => -0.09 nm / 1.05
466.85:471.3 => -0.09 nm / 1.04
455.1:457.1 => -0.09 nm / 1.07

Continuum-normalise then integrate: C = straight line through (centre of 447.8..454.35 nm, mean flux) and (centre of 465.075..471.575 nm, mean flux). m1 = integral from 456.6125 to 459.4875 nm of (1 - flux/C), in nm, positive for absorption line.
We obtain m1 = -0.05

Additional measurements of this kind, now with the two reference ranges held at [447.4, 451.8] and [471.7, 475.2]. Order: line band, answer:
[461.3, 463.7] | -0.05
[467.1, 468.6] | -0.02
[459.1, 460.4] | -0.02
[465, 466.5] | -0.01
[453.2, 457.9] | -0.16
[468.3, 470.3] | -0.08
